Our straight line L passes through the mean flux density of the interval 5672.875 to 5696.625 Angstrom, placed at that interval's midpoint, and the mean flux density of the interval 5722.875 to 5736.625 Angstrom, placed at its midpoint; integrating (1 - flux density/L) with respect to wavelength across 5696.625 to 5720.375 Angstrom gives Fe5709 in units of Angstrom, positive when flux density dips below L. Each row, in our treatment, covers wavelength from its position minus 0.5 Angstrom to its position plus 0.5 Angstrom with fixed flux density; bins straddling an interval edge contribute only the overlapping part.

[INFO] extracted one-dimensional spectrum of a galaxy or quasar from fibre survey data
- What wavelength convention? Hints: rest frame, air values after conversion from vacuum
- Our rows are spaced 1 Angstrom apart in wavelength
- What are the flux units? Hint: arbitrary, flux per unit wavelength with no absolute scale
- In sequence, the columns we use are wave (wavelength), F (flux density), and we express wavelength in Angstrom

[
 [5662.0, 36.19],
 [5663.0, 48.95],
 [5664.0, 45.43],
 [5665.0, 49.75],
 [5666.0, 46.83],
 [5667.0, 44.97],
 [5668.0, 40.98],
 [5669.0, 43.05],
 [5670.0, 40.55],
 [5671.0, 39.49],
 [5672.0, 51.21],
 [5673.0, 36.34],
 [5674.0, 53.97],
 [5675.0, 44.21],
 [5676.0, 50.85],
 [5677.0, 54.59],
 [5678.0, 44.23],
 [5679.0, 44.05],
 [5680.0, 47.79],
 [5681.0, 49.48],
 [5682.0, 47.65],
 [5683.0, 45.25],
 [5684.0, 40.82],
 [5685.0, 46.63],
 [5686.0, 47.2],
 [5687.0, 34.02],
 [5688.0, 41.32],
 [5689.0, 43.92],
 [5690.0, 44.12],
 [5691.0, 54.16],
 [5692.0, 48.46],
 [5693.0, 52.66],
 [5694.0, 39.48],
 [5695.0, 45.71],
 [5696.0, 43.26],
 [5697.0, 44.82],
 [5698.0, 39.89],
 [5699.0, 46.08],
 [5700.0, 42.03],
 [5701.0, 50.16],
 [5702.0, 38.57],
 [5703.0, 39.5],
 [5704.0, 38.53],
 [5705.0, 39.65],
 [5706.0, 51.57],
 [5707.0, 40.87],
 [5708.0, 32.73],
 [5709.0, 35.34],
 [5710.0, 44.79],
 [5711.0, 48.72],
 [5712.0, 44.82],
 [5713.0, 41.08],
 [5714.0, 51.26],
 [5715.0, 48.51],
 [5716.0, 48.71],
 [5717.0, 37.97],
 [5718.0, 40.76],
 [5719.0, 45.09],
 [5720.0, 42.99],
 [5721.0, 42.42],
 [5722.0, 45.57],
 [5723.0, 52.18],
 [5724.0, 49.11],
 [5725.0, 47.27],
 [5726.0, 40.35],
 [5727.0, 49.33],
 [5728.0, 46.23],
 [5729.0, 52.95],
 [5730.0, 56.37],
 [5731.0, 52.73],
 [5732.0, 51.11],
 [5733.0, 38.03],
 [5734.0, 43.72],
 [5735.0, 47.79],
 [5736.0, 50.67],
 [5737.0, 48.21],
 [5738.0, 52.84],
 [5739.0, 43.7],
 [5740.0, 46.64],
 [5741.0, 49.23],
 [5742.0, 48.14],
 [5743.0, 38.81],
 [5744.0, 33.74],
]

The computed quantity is 2.07 Angstrom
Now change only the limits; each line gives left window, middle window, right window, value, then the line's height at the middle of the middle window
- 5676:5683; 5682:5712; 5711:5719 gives 1.9 Angstrom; 46.5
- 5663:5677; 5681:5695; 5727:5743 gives 0.3 Angstrom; 46.4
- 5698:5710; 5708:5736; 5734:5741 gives -0.6 Angstrom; 45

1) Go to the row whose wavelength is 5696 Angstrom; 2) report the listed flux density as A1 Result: 43.26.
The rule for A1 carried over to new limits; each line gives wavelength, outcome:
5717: 37.97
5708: 32.73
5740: 46.64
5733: 38.03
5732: 51.11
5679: 44.05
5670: 40.55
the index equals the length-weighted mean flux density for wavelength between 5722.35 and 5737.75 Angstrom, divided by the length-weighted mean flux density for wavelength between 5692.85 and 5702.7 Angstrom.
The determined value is 1.1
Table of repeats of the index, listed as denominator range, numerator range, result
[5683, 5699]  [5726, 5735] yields 1.08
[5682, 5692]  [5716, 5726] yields 1.01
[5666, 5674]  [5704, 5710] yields 0.93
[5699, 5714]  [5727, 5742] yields 1.14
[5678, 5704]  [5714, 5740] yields 1.06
